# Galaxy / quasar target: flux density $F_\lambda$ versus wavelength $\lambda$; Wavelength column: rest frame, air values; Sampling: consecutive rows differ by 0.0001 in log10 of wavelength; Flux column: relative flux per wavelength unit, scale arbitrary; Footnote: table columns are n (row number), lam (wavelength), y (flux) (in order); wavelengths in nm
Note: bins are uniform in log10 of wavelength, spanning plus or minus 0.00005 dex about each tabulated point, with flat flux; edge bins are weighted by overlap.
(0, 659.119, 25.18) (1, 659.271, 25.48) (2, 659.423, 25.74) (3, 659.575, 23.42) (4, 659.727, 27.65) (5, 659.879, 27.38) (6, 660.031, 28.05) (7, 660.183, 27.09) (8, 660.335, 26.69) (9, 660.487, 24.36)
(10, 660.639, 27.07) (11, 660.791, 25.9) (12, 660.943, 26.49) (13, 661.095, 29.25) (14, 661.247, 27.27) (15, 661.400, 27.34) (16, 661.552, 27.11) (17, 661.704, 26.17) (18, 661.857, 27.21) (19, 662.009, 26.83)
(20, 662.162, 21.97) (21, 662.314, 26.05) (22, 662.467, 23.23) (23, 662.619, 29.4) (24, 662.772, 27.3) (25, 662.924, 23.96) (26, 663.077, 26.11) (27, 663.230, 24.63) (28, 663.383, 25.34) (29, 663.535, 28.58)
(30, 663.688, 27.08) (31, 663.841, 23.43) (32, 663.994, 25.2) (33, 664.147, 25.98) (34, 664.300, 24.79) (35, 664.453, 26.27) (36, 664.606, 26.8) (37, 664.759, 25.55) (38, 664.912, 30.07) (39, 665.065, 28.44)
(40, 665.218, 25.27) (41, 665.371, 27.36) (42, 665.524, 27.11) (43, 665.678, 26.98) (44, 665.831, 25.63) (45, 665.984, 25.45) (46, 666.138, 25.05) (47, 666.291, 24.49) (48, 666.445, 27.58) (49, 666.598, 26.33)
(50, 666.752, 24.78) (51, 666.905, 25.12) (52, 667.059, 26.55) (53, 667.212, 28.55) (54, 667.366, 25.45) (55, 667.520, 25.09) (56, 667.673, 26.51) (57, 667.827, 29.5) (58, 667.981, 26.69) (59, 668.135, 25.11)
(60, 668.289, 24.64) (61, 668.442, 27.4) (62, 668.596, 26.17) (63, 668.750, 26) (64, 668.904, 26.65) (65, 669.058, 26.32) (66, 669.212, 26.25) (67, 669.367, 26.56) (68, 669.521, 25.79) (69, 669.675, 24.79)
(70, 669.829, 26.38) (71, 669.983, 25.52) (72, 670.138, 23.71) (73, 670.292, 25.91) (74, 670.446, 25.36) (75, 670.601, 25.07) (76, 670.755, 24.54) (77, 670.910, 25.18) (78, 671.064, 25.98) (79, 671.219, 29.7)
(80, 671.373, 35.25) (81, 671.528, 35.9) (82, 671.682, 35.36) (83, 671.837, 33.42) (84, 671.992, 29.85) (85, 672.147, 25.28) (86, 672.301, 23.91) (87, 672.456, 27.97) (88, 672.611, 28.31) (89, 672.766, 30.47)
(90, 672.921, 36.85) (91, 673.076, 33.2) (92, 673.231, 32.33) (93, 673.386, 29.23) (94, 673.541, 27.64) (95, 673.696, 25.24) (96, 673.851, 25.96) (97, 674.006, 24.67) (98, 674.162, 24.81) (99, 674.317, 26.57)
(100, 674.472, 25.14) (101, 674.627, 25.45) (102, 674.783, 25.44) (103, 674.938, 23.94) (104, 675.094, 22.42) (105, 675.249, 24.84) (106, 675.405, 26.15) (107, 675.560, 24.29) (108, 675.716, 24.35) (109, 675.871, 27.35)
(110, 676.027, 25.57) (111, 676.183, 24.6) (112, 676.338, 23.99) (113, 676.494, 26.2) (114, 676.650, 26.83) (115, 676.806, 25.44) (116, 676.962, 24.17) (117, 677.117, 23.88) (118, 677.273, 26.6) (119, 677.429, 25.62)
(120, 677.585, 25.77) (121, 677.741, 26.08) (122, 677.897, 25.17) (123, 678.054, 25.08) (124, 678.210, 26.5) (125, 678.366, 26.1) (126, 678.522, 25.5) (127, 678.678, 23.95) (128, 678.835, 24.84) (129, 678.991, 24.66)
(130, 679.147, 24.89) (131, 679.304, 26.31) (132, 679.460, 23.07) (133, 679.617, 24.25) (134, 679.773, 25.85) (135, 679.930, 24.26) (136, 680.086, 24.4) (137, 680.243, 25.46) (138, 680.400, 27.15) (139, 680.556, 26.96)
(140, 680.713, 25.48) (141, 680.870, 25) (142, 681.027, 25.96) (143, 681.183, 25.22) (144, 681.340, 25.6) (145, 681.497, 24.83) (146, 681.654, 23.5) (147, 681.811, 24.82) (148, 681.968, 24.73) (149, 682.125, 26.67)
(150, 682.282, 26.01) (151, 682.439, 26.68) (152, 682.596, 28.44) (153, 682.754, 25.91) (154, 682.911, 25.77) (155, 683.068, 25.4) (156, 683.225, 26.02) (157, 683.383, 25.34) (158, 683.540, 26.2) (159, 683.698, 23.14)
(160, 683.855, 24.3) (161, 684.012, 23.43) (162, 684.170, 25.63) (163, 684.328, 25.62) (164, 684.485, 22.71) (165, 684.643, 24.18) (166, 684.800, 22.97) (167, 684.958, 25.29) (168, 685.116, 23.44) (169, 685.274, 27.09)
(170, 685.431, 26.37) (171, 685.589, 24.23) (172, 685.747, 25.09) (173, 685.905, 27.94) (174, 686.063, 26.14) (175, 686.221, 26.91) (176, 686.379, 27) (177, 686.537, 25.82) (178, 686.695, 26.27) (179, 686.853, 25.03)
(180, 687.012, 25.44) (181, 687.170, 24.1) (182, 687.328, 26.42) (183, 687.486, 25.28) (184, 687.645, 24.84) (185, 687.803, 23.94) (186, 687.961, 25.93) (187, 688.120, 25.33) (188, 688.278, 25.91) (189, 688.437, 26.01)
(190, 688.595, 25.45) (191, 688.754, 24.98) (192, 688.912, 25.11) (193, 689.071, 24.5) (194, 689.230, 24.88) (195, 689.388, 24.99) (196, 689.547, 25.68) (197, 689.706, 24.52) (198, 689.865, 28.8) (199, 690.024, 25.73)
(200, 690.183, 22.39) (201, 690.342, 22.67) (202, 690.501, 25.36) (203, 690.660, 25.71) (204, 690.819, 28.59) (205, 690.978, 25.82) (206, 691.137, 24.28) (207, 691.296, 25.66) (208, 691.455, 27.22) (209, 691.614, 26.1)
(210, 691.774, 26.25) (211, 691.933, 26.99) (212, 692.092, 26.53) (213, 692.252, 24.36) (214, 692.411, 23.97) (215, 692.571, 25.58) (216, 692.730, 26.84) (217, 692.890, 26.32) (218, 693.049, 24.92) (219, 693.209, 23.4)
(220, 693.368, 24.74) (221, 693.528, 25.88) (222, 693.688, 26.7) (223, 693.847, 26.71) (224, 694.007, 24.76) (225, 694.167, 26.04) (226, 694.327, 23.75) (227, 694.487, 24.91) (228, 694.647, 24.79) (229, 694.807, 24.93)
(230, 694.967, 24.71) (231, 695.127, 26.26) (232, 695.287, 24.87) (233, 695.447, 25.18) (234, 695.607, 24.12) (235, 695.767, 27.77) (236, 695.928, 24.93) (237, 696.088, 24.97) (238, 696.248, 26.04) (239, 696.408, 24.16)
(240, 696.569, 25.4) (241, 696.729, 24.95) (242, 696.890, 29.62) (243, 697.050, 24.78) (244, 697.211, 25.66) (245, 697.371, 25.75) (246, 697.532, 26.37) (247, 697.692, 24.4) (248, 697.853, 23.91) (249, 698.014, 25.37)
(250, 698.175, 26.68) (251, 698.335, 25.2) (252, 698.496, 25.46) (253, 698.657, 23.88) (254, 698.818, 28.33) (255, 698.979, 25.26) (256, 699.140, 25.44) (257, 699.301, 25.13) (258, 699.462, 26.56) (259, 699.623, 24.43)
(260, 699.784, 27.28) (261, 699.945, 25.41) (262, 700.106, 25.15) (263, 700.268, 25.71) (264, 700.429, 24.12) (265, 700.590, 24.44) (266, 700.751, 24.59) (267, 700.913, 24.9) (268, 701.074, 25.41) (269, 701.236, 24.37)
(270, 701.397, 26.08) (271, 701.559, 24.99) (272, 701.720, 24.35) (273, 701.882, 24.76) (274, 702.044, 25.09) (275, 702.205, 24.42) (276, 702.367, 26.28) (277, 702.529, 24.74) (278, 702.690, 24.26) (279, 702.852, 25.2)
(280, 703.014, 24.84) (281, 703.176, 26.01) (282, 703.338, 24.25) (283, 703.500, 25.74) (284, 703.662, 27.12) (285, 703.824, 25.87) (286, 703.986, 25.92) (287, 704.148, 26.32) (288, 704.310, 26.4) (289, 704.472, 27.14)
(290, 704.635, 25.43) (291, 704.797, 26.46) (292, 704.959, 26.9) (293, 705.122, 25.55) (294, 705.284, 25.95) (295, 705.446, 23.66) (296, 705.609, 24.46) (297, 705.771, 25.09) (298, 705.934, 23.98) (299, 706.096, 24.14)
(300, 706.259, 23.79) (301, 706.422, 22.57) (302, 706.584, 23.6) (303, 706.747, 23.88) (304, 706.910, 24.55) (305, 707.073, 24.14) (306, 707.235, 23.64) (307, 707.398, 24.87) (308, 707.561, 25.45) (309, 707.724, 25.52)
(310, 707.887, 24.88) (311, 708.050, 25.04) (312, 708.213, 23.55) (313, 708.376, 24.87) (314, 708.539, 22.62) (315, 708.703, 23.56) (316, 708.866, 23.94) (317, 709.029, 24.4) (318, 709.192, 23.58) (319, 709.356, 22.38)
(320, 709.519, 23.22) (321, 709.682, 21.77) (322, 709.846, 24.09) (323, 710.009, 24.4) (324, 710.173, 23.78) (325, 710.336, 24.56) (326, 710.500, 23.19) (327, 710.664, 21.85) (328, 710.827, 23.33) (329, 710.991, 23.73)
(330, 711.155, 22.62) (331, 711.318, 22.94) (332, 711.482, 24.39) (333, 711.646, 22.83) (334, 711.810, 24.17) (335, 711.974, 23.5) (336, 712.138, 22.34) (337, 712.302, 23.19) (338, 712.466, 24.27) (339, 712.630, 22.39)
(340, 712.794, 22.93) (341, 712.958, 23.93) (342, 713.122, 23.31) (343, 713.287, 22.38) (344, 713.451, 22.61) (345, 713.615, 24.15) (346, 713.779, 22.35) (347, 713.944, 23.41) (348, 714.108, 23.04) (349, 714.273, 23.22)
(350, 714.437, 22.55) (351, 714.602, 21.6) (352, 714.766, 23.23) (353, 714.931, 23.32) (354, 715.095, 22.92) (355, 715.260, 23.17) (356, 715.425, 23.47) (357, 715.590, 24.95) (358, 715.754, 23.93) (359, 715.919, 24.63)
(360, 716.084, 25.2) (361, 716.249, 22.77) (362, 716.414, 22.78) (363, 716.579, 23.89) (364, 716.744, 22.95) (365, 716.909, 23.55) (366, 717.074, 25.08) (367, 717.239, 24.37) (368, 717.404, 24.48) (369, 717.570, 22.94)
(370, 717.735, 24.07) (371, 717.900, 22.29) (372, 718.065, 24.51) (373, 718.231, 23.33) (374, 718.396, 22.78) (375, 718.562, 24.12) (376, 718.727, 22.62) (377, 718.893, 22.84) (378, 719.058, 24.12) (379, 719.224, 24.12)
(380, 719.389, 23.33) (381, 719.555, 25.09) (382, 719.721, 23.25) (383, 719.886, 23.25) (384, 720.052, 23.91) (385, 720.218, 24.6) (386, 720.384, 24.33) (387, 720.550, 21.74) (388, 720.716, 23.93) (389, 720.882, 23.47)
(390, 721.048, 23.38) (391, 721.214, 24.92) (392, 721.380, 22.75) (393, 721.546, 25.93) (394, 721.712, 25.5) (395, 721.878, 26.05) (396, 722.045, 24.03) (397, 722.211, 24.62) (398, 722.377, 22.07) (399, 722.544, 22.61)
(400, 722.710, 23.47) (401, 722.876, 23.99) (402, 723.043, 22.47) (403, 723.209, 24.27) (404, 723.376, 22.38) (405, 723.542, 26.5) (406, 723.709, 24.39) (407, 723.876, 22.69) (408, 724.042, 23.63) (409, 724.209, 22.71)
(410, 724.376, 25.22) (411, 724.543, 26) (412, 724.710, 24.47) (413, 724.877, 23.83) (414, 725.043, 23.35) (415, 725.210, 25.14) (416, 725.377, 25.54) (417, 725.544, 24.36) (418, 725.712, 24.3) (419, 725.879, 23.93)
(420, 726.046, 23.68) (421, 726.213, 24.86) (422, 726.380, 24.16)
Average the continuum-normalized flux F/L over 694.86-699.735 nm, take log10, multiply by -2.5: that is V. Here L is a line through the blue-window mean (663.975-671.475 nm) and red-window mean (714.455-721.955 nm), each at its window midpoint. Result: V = -0.030 mag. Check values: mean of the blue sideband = 26.4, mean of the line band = 25.5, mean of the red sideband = 23.8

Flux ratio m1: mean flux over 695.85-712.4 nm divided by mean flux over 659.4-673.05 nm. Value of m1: 0.92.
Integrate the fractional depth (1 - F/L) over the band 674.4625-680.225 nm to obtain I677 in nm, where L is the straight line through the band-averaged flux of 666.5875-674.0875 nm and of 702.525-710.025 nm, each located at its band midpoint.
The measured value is 0.40 nm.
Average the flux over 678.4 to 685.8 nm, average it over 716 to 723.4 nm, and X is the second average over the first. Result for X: 0.94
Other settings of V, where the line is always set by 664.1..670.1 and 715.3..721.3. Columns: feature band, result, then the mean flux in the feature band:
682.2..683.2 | -0.04 mag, 26.4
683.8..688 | 0.00 mag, 25.2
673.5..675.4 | 0.03 mag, 25.2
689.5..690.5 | 0.01 mag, 25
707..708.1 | -0.02 mag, 24.8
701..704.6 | -0.04 mag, 25.4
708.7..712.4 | 0.03 mag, 23.4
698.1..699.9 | -0.05 mag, 25.8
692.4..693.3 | -0.01 mag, 25.3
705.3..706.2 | 0.00 mag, 24.4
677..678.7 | 0.01 mag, 25.5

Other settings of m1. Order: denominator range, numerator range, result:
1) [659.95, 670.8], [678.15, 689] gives 0.97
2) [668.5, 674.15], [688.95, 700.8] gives 0.91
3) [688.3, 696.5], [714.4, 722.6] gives 0.93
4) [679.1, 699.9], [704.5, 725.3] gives 0.94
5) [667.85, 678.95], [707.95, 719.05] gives 0.88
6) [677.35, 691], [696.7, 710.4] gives 0.98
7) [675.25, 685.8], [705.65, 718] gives 0.93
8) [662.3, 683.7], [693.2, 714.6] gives 0.94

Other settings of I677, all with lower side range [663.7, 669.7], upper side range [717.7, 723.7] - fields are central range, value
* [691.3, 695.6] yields -0.08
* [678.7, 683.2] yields 0.03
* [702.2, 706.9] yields -0.12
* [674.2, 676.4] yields 0.07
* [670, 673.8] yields -0.43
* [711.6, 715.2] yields 0.16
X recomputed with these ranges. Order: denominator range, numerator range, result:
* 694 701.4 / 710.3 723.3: 0.93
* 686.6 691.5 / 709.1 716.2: 0.92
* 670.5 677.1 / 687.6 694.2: 0.93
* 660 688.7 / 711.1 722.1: 0.90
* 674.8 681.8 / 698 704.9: 1.01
